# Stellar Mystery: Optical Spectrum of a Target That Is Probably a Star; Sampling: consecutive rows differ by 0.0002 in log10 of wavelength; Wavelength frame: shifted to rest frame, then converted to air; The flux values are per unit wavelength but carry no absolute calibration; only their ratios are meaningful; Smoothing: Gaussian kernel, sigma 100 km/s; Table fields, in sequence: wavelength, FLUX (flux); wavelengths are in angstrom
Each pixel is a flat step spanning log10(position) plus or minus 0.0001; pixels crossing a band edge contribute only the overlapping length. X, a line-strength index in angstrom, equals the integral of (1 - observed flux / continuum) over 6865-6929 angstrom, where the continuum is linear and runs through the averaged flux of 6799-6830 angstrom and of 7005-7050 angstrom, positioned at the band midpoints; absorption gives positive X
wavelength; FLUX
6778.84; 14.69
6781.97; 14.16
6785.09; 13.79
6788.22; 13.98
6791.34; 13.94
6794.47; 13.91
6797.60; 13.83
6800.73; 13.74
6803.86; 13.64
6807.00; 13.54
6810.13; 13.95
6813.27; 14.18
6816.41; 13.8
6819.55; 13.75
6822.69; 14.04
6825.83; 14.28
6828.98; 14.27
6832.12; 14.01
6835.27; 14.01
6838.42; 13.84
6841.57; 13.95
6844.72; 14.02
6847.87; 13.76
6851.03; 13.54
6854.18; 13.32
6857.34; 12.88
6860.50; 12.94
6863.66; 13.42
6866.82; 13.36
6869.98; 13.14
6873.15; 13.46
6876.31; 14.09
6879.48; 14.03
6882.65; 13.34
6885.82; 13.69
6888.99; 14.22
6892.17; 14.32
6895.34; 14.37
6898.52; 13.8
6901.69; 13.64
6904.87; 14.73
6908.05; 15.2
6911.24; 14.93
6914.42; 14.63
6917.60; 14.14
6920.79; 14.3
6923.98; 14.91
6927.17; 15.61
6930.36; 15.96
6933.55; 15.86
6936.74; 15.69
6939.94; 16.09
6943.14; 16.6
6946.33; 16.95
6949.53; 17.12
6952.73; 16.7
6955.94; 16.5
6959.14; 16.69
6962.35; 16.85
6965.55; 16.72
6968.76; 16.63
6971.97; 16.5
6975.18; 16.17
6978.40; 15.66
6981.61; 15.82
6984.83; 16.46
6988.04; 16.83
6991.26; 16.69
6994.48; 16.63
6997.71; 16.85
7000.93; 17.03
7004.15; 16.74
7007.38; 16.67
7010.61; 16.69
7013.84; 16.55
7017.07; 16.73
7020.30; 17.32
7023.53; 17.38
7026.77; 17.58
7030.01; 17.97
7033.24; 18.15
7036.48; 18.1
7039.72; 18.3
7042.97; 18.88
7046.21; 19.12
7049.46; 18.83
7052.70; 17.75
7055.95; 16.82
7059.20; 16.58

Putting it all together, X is 4.9 angstrom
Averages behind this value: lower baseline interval 13.9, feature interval 14.2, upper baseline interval 17.7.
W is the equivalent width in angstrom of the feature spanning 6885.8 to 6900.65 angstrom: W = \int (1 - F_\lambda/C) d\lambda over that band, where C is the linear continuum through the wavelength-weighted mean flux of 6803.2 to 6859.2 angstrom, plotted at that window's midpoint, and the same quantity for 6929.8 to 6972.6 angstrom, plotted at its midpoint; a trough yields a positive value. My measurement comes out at 1.1 angstrom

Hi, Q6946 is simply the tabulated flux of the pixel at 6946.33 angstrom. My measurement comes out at 16.95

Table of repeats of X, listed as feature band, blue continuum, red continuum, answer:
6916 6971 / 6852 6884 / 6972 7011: -2.8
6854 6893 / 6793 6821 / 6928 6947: 3.8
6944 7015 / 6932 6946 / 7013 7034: 0.5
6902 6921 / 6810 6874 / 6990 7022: 0.5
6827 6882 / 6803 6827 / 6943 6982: 3.6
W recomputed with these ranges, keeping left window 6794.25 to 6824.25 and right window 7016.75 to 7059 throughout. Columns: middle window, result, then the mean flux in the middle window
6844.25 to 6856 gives 0.77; 13.6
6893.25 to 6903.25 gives 0.95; 14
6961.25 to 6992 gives 0.73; 16.4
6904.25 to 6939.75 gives 1.59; 15.1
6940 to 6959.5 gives -0.44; 16.7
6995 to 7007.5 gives 0.31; 16.8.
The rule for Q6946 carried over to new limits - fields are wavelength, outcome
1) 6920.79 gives 14.3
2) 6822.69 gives 14.04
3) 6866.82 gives 13.36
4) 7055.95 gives 16.82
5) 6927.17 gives 15.61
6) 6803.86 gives 13.64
